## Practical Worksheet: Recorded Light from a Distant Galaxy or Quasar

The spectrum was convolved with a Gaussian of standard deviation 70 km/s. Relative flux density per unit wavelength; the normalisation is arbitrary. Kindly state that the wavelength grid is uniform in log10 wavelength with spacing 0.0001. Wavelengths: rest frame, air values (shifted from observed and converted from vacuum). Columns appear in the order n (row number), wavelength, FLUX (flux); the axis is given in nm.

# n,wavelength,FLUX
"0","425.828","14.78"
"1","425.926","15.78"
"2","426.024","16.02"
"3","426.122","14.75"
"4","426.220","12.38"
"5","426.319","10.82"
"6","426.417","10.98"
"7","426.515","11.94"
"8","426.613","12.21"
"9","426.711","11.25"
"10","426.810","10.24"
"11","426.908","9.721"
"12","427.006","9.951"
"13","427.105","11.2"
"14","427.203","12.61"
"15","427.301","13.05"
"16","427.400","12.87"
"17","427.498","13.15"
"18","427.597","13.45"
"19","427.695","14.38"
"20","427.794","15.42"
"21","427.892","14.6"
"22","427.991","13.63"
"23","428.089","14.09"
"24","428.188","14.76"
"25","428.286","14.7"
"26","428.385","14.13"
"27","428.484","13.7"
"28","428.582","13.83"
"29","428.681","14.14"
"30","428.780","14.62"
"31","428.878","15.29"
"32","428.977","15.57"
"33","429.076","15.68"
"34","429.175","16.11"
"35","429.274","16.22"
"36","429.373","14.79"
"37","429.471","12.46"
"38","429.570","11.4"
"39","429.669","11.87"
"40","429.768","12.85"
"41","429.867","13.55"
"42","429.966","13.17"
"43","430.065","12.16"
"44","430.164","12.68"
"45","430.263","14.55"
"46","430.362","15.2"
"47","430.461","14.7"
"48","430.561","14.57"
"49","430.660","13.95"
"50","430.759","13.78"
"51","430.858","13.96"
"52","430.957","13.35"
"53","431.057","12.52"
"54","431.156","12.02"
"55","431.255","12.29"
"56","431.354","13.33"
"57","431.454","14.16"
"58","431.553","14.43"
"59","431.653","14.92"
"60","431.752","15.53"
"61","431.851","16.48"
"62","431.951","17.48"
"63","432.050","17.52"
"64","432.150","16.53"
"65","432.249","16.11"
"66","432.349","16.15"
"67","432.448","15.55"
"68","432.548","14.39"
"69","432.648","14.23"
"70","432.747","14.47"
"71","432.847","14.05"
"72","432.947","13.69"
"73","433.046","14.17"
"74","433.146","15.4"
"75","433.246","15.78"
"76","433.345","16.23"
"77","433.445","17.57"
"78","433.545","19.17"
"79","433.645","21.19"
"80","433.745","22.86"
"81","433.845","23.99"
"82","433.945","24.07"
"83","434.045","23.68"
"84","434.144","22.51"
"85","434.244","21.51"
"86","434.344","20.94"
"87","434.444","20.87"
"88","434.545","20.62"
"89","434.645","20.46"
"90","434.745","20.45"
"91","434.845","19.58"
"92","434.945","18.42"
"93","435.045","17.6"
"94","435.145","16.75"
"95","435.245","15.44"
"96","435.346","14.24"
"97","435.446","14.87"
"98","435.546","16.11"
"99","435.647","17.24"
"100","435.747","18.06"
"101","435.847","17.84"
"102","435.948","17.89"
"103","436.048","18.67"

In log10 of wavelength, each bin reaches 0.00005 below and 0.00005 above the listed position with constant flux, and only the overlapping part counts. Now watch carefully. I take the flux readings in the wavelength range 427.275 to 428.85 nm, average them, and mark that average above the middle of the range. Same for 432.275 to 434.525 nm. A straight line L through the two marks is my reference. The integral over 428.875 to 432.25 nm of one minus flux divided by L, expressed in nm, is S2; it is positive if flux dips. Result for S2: 0.37 nm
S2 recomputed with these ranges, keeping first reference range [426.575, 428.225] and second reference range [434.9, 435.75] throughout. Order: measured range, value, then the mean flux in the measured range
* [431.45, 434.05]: -0.29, 17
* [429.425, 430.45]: 0.06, 13.1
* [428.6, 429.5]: -0.10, 15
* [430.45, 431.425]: 0.07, 13.4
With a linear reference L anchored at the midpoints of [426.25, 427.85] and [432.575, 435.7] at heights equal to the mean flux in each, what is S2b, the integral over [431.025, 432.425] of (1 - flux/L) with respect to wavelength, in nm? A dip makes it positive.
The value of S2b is 0.105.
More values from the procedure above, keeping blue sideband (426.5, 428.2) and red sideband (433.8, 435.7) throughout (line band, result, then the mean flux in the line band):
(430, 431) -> 0.11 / 13.9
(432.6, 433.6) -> 0.14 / 15.5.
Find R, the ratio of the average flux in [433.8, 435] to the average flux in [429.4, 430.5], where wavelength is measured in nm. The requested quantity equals 1.6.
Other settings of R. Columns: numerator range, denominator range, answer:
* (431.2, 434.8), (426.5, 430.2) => 1.31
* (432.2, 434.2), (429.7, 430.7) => 1.30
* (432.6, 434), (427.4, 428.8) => 1.25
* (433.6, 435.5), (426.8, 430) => 1.47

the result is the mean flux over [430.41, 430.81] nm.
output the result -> 14.2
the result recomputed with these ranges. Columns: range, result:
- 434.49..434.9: 20.2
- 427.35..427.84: 13.8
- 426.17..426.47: 11.4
